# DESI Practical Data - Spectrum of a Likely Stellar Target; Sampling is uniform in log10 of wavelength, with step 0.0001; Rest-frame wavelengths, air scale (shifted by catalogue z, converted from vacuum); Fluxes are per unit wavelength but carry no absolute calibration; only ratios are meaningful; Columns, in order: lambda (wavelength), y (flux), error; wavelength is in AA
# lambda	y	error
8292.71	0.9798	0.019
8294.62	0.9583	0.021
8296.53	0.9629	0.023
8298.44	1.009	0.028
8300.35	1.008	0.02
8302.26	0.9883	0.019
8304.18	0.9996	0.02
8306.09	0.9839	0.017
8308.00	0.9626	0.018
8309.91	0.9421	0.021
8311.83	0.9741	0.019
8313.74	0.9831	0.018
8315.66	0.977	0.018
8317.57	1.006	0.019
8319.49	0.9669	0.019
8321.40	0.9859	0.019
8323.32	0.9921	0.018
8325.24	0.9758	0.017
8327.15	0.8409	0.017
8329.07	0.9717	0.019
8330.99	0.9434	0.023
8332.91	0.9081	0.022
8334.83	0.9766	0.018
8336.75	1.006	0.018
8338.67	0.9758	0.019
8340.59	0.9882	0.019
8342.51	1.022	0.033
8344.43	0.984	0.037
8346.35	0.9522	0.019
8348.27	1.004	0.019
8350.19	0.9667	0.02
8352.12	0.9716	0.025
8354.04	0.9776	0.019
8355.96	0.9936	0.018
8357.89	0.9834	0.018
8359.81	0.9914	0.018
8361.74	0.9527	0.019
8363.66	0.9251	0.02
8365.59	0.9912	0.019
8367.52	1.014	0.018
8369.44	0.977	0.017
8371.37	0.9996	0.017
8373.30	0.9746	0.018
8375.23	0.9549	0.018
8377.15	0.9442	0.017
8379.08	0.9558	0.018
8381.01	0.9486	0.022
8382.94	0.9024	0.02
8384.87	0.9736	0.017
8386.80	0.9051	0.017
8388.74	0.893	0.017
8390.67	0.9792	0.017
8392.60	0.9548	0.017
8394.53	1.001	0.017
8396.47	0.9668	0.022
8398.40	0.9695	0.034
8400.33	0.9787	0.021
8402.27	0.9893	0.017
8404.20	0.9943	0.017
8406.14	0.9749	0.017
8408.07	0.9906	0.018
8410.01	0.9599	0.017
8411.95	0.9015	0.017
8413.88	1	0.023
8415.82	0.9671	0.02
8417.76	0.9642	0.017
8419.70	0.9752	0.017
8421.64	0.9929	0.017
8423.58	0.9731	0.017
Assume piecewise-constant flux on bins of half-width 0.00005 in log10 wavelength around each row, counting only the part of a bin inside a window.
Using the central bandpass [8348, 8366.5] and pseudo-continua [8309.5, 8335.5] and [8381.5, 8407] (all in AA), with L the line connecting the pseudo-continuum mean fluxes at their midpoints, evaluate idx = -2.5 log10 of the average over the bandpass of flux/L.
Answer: -0.02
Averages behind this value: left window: 0.96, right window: 0.96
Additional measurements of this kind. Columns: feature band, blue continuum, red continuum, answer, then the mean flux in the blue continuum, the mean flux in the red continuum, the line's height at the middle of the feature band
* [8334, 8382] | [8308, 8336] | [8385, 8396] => -0.026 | 0.96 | 0.949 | 0.954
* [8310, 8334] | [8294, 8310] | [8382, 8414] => 0.020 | 0.982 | 0.96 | 0.977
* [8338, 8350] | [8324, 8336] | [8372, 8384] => -0.052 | 0.938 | 0.949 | 0.941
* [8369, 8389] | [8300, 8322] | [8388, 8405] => 0.027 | 0.981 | 0.971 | 0.973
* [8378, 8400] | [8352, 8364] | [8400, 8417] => 0.025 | 0.974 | 0.972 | 0.973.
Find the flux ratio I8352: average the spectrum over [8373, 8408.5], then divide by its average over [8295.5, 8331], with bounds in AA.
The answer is 0.99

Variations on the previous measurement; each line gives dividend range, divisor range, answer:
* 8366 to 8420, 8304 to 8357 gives 0.99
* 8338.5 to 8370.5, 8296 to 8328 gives 1.01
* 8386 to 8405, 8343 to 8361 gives 0.98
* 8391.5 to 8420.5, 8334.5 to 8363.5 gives 0.99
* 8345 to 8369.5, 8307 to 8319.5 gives 1.00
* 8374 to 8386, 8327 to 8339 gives 1.00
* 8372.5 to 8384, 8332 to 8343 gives 0.97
